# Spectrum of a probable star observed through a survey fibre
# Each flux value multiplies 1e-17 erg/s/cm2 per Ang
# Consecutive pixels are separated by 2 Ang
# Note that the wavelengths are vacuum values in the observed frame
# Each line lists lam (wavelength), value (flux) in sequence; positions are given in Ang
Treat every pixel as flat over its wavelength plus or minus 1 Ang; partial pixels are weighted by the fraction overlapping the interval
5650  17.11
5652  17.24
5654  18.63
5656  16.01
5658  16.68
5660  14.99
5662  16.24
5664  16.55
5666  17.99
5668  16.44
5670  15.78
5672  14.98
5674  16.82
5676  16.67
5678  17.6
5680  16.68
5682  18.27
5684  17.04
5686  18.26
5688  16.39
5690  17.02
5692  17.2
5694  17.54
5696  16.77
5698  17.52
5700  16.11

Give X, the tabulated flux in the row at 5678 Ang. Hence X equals 17.6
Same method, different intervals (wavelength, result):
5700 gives 16.11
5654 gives 18.63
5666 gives 17.99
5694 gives 17.54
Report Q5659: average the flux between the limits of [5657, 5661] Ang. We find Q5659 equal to 15.8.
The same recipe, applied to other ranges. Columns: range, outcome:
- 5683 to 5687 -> 17.6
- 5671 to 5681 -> 16.6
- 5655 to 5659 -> 16.3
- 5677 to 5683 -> 17.5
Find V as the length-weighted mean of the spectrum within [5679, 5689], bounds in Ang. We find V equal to 17.3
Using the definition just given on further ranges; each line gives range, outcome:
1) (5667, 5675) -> 16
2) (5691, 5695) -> 17.4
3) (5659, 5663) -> 15.6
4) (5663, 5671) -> 16.7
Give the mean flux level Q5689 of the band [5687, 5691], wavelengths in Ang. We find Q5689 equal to 16.7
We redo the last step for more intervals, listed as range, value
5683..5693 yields 17.2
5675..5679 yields 17.1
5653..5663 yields 16.5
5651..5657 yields 17.3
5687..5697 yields 17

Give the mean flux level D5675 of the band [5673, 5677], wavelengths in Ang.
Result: 16.7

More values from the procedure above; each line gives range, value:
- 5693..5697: 17.2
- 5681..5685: 17.7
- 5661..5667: 16.9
